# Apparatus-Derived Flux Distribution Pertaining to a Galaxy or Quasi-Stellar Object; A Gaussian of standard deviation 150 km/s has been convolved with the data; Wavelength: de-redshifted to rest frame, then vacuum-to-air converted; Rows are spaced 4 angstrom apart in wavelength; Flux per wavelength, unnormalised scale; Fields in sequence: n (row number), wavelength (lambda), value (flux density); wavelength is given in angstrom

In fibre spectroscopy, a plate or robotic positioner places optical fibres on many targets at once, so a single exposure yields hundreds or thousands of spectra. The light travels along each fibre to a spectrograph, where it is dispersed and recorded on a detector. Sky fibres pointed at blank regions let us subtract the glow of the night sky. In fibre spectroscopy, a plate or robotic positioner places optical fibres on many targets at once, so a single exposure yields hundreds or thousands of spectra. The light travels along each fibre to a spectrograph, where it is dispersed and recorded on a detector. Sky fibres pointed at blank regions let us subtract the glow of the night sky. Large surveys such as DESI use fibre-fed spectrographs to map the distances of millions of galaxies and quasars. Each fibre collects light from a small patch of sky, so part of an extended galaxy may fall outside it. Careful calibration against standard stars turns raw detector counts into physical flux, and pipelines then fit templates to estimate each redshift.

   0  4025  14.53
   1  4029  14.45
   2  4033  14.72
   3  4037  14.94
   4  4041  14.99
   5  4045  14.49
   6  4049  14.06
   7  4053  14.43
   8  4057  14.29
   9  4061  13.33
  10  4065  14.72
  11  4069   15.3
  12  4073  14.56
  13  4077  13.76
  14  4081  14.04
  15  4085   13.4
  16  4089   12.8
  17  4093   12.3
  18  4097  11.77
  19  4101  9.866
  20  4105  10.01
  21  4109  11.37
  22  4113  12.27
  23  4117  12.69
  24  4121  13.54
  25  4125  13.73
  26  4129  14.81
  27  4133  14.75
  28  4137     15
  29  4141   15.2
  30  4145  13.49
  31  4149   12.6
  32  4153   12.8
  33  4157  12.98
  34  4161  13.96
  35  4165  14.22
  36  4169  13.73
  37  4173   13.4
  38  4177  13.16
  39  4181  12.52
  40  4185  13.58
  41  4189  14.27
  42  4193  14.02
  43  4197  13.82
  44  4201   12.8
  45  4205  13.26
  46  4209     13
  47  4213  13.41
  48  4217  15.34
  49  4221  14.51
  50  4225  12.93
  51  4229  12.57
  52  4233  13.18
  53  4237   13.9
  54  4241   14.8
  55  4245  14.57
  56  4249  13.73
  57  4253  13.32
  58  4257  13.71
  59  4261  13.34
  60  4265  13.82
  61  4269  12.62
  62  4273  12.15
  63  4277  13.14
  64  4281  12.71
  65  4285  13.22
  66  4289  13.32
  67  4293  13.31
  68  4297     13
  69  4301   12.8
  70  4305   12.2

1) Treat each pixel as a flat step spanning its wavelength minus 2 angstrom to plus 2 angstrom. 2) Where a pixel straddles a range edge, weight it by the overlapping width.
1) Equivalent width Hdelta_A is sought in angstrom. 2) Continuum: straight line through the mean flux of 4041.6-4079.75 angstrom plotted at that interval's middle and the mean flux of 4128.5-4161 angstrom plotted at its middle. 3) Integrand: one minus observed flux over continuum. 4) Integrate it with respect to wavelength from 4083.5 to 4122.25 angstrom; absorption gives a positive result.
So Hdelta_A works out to 6.0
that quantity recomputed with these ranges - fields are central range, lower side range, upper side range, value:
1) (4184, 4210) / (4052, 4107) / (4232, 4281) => -0.3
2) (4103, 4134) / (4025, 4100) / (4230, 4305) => 2.2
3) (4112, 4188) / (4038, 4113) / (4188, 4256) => -0.6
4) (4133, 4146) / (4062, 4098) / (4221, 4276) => -1.0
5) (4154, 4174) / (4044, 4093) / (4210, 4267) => 0.4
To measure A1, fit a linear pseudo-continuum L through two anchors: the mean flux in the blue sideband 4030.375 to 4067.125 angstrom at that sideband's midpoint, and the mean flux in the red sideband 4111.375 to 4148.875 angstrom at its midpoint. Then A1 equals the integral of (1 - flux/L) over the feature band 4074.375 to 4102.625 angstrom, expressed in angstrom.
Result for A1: 3.1 angstrom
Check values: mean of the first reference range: 14.4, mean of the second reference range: 13.9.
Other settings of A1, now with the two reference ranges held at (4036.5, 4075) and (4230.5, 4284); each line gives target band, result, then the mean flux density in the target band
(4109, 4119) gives 1.4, 12.3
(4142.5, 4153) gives 0.7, 13.1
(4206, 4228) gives -0.2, 13.8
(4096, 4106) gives 2.7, 10.5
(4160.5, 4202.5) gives 0.8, 13.6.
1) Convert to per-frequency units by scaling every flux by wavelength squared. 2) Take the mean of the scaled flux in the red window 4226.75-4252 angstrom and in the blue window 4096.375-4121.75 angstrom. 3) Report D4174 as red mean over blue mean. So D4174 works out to 1.3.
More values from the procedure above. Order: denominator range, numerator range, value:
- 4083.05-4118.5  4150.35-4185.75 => 1.17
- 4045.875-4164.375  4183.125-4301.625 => 1.07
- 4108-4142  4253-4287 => 1.02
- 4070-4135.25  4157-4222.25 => 1.10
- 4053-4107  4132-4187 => 1.08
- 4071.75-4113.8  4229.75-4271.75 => 1.19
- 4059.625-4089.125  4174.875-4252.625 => 1.04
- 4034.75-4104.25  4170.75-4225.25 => 1.06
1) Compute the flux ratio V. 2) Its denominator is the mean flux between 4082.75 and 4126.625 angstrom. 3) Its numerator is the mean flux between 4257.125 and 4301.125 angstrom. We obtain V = 1.08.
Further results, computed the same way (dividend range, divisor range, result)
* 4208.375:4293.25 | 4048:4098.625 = 0.98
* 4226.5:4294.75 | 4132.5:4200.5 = 0.98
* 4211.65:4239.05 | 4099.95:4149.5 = 1.05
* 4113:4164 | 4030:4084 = 0.95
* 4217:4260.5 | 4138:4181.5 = 1.02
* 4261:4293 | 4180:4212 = 0.97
